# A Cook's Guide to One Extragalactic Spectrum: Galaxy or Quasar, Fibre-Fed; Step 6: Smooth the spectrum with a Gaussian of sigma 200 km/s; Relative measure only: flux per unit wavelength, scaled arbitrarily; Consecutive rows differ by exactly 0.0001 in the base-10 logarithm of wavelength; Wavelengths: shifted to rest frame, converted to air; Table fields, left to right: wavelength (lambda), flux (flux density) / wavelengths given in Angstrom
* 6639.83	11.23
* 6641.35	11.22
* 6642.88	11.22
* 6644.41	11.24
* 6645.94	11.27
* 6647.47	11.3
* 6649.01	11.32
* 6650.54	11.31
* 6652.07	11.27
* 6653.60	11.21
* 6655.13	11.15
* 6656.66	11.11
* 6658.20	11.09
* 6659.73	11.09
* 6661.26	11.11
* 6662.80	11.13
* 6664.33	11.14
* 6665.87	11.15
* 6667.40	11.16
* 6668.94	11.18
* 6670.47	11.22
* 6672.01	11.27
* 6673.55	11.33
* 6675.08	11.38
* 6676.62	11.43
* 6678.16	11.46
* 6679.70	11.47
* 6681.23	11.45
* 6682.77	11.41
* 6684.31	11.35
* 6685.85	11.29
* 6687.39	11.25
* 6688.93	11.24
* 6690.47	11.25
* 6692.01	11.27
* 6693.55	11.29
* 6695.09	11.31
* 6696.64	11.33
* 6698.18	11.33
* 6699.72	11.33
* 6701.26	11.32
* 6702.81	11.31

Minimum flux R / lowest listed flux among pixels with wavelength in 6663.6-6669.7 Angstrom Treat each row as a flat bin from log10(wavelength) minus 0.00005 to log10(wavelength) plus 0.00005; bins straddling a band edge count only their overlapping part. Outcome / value 11.14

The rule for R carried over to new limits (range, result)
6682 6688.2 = 11.25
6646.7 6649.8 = 11.3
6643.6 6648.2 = 11.24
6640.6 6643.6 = 11.22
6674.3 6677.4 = 11.38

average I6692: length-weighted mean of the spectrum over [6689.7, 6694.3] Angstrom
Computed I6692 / 11.3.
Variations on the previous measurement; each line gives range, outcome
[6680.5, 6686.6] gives 11.4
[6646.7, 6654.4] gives 11.3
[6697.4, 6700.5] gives 11.4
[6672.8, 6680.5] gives 11.4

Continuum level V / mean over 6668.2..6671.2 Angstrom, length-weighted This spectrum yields 11.2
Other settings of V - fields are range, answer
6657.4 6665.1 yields 11.1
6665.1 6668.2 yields 11.1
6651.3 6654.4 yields 11.3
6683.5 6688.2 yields 11.3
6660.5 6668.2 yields 11.1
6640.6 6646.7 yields 11.2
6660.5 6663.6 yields 11.1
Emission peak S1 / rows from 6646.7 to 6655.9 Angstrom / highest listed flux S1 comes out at 11.32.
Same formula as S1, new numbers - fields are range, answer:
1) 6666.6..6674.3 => 11.33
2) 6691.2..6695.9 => 11.31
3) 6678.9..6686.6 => 11.47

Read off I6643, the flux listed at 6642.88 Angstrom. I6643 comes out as 11.22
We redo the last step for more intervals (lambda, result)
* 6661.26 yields 11.11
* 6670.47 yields 11.22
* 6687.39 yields 11.25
